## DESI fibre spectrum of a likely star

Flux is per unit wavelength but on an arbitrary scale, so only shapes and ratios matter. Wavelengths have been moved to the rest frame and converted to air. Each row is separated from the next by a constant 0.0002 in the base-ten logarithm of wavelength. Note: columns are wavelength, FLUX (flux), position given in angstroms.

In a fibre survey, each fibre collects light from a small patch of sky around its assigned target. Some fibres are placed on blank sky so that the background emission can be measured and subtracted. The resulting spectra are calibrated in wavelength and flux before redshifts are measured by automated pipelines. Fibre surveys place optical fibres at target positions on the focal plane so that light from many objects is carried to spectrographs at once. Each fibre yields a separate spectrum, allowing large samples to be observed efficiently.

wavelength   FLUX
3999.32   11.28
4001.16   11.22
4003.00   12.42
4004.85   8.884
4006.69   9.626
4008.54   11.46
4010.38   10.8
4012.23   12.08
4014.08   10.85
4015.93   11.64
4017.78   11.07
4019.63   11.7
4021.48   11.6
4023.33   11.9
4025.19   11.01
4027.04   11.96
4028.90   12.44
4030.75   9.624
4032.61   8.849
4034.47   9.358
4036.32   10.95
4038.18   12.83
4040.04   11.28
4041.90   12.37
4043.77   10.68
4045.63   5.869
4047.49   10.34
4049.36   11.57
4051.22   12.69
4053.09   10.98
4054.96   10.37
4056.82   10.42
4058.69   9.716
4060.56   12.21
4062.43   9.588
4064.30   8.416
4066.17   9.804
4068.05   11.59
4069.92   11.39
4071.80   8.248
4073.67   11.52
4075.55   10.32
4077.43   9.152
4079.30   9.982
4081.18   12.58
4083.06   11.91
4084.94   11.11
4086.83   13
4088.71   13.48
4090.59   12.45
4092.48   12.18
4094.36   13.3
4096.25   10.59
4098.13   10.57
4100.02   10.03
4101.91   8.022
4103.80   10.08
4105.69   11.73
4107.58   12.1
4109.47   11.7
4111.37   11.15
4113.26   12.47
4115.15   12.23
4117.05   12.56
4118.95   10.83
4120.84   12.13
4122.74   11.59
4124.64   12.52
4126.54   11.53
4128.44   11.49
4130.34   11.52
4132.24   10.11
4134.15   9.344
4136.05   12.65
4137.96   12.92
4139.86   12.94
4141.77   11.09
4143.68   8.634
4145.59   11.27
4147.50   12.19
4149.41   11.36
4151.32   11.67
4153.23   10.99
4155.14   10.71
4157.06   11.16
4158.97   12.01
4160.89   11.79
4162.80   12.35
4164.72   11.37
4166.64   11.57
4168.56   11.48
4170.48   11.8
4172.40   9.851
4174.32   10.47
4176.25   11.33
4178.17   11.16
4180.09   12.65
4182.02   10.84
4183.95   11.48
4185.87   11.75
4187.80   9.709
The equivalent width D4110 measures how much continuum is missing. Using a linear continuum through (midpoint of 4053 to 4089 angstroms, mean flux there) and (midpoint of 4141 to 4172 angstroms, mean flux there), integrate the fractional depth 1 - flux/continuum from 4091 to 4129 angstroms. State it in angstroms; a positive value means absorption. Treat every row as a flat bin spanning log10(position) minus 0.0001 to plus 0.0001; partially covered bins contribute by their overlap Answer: -1.6 angstroms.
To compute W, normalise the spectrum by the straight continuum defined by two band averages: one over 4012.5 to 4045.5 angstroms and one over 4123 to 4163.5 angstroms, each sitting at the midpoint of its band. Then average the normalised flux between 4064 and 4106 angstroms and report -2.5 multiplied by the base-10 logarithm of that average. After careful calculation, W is 0.029 mag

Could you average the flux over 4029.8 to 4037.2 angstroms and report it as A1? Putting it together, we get 9.71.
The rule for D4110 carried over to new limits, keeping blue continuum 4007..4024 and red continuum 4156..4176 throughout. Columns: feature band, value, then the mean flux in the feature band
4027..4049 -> 1.7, 10.5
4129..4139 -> 0.0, 11.3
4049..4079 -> 2.4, 10.5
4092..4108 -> 0.7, 10.9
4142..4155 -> 0.4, 11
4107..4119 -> -0.6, 11.9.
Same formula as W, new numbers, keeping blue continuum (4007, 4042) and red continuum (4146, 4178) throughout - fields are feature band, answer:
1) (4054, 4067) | 0.12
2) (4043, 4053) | 0.09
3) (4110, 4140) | -0.04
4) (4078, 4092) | -0.07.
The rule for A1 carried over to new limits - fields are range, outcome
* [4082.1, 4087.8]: 12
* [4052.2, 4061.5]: 10.7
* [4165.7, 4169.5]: 11.5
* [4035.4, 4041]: 11.7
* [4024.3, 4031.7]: 11.3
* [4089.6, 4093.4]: 12.3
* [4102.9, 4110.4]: 11.4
